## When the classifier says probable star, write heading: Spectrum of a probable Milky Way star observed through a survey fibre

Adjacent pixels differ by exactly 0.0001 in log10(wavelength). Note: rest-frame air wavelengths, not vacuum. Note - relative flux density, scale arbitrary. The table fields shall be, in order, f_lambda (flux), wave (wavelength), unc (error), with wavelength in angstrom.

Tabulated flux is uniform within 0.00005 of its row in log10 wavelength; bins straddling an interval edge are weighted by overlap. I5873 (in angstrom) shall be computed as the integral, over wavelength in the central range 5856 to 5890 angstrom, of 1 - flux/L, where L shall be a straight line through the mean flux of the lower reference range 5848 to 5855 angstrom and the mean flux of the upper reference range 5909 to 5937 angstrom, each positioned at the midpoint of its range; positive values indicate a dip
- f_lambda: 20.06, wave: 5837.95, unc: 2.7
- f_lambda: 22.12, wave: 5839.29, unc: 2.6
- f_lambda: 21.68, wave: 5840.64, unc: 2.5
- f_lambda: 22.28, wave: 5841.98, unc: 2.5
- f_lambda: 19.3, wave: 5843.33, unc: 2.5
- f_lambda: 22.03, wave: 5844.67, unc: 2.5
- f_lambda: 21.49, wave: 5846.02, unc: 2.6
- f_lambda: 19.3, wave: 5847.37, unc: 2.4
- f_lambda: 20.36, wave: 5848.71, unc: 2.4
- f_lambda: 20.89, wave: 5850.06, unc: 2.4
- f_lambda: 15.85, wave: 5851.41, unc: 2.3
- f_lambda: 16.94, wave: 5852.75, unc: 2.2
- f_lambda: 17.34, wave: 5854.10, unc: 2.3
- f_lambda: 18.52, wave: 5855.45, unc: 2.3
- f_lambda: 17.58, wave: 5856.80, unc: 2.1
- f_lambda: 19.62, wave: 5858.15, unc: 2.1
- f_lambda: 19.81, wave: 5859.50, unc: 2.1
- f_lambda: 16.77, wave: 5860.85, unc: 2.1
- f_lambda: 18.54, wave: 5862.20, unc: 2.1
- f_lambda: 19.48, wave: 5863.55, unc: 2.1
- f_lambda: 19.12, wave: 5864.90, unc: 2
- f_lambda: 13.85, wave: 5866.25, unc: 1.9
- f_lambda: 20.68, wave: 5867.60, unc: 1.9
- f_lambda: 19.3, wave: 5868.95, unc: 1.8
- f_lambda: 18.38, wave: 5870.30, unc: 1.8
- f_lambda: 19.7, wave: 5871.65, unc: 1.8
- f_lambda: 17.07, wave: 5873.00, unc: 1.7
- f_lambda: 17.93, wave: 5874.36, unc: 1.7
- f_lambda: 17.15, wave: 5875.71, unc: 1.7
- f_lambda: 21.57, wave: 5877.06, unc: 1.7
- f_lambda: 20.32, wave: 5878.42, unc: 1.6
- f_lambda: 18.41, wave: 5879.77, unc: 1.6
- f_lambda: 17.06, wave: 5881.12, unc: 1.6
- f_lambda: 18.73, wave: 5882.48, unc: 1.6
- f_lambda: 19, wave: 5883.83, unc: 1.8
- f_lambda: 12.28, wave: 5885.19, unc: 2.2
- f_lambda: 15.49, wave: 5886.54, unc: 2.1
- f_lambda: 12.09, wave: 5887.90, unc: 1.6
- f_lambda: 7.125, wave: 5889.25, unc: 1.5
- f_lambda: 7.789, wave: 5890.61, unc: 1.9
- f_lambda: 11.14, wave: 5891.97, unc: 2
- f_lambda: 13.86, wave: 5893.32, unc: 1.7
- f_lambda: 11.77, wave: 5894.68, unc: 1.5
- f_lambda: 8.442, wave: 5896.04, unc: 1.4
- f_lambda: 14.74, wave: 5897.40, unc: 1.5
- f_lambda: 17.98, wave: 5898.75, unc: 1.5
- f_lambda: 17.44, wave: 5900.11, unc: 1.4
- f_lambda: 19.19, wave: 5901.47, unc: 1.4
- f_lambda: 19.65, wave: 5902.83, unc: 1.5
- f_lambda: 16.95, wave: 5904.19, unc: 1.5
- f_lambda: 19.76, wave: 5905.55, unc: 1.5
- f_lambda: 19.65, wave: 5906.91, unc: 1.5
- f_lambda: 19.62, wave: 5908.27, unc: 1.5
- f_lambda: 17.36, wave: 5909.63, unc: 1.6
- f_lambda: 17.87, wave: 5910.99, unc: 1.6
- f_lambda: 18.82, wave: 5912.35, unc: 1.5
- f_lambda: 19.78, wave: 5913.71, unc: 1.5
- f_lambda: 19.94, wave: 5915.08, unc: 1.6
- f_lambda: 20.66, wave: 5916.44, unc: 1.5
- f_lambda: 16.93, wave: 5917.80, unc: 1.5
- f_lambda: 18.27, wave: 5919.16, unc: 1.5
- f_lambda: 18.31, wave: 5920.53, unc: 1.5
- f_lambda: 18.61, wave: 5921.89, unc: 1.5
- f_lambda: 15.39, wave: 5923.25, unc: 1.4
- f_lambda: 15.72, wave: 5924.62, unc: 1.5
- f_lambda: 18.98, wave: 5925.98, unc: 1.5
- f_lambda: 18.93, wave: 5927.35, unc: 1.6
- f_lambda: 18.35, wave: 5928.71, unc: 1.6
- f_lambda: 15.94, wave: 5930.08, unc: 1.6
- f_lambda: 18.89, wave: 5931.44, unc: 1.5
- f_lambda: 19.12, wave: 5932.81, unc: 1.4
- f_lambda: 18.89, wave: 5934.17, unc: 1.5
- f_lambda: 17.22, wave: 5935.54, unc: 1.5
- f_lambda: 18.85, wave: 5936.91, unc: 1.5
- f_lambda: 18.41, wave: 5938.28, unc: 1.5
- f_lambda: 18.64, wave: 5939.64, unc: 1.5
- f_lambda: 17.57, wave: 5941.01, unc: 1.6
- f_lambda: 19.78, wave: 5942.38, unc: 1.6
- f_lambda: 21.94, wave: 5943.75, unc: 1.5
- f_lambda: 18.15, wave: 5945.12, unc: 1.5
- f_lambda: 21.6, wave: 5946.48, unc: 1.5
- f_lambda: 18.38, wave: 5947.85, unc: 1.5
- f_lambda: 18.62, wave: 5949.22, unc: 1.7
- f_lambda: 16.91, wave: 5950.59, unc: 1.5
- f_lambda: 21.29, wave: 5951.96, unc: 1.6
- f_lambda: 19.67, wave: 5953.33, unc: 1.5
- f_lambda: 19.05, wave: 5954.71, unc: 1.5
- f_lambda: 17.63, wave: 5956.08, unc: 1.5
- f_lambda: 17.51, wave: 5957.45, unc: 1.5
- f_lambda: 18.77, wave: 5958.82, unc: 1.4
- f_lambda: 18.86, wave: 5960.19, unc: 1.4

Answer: 1.51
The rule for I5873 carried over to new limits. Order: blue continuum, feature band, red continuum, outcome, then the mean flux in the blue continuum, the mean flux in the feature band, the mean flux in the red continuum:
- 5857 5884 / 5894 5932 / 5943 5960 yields 2.5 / 18.6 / 17.6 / 19.1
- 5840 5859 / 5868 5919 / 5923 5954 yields 6.0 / 19.5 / 16.8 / 18.6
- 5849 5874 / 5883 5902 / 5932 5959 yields 5.2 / 18.3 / 13.5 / 18.9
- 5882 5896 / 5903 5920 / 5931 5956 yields -4.0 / 12.6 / 18.8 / 19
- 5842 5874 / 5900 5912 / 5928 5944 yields 0.0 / 18.8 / 18.7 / 18.5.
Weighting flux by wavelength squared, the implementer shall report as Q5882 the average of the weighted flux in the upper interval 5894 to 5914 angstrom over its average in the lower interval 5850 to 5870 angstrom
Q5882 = 1.0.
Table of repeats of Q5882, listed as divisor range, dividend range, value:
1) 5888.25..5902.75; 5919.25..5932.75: 1.36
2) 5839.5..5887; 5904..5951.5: 1.01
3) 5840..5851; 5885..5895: 0.56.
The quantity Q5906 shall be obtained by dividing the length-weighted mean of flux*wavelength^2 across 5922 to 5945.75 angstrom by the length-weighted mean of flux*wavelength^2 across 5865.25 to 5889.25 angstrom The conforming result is 1.1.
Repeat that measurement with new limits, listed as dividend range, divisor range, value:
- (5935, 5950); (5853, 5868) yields 1.07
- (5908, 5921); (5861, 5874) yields 1.04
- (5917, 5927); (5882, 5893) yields 1.38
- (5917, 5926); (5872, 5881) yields 0.95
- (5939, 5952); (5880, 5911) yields 1.26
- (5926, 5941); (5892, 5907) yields 1.16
